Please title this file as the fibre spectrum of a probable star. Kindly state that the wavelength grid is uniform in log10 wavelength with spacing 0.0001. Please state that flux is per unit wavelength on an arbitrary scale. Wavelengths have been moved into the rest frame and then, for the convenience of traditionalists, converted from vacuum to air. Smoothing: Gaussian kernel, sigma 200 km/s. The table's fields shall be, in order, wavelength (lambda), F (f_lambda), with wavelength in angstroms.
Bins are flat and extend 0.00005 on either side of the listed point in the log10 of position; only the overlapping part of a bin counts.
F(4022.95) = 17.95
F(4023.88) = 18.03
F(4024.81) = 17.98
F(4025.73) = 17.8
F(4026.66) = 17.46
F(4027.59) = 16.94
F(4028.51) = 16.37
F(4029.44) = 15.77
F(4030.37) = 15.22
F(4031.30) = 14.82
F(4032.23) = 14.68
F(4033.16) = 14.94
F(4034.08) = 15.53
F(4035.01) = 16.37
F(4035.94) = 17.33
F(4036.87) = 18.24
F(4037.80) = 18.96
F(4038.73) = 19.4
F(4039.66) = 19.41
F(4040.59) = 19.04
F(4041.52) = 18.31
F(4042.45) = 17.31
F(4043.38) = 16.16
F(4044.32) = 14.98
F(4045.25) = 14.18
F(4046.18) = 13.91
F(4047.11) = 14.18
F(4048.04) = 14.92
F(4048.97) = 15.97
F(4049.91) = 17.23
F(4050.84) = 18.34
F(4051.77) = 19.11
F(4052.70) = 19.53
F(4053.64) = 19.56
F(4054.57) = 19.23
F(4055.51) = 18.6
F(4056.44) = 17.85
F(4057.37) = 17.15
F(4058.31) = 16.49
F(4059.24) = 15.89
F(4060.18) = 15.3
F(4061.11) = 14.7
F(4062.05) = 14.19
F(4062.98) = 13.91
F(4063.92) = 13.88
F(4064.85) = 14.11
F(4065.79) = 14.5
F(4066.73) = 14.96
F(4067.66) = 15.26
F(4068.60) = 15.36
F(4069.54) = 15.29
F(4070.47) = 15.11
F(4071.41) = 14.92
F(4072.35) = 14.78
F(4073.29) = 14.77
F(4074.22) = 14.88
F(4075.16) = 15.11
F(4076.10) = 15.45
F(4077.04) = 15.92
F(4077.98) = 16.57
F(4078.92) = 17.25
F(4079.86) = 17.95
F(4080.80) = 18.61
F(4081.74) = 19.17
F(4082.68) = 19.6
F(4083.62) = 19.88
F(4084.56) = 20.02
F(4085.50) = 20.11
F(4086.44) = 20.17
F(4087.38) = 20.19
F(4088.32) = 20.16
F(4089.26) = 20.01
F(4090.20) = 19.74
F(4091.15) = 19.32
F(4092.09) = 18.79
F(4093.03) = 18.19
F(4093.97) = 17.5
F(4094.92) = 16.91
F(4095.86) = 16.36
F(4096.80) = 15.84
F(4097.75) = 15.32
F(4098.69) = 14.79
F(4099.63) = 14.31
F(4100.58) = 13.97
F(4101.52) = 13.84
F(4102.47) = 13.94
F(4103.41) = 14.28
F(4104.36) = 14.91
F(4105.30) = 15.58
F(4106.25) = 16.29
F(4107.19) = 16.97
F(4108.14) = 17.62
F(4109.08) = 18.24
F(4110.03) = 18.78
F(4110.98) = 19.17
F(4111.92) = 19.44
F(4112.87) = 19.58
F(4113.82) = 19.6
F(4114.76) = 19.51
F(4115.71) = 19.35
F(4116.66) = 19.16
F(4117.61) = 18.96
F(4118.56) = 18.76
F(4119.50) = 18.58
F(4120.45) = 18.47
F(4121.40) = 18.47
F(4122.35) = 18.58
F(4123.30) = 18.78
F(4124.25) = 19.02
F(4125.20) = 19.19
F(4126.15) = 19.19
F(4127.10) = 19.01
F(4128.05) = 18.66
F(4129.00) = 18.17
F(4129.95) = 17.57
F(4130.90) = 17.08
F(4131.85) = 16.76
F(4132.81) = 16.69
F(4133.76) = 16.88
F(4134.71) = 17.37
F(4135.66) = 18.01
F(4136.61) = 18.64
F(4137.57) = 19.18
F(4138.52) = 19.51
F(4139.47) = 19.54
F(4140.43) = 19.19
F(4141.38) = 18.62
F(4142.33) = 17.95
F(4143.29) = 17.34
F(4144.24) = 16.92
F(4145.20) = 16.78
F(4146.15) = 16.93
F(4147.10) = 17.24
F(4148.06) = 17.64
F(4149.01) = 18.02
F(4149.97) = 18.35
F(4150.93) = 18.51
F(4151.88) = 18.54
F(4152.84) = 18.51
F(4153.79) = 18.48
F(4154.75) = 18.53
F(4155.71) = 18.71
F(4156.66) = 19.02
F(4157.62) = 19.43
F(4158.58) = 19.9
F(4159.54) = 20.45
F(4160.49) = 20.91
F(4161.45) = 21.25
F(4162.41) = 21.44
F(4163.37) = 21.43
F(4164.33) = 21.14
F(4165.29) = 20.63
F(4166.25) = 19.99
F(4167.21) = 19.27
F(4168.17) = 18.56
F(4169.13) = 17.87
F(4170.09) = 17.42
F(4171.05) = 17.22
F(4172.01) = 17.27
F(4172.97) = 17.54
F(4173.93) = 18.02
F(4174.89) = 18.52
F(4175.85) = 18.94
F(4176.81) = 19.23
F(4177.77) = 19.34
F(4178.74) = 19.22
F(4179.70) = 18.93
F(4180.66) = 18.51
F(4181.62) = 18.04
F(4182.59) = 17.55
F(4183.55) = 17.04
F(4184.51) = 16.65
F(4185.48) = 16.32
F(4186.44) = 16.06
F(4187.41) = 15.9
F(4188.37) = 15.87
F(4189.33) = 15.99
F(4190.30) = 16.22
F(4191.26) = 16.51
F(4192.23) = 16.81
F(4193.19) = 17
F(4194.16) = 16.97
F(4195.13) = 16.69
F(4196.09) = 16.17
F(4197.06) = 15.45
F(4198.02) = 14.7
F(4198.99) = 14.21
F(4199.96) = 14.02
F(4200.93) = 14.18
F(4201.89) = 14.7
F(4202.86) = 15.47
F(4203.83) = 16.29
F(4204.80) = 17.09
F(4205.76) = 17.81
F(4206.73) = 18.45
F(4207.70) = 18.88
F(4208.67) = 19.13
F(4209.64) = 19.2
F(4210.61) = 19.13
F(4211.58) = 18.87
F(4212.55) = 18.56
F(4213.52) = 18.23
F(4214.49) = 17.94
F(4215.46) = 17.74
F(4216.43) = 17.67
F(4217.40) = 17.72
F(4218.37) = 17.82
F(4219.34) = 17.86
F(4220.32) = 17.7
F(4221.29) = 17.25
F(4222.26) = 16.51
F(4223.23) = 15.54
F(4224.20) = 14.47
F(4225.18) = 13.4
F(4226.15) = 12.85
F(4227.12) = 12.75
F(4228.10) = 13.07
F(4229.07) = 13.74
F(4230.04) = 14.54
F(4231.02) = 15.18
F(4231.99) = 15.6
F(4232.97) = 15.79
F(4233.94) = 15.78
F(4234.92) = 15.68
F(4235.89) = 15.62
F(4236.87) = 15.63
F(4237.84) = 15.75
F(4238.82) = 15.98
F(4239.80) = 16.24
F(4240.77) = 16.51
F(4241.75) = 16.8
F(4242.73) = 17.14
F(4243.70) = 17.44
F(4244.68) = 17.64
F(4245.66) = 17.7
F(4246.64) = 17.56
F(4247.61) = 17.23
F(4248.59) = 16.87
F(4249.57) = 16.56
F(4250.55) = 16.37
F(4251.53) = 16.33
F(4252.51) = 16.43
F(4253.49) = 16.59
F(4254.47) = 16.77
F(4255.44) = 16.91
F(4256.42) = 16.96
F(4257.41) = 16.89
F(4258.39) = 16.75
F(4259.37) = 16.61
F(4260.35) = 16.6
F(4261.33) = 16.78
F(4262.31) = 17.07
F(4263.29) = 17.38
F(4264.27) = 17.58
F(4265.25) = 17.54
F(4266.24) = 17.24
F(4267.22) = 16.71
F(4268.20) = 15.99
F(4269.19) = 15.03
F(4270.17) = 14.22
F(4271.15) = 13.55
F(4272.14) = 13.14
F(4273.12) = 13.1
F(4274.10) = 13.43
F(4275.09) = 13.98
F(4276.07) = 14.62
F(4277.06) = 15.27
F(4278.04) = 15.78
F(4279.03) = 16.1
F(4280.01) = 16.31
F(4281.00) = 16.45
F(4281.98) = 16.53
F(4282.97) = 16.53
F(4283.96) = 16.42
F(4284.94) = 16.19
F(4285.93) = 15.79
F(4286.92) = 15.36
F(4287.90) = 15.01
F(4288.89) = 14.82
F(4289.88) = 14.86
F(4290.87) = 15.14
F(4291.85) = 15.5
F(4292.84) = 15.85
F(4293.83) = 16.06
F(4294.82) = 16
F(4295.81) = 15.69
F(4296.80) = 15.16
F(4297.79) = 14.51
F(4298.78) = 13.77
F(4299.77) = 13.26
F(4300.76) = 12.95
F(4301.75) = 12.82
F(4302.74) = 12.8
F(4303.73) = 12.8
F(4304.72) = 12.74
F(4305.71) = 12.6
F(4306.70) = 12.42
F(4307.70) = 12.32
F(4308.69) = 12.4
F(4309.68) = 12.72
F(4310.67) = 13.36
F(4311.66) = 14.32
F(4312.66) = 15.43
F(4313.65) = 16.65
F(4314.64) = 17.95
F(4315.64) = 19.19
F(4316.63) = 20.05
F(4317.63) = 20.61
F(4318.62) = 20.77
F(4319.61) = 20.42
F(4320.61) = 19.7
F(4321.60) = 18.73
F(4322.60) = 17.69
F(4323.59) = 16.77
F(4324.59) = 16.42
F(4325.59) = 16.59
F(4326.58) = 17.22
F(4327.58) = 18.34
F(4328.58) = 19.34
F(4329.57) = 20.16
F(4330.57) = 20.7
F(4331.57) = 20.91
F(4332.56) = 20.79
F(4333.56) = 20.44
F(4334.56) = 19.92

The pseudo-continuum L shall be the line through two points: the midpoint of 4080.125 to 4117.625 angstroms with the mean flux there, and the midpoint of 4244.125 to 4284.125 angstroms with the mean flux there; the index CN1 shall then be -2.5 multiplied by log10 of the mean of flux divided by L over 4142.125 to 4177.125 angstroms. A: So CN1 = -0.09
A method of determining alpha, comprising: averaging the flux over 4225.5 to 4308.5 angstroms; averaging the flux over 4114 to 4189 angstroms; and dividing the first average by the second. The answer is 0.84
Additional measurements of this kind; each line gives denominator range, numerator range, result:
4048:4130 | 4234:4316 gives 0.90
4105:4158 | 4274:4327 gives 0.85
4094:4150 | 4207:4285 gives 0.93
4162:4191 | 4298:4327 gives 0.86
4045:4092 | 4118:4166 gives 1.11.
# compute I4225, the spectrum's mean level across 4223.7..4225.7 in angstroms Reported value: 13.9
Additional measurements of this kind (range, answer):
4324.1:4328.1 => 17.1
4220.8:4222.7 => 16.9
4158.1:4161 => 20.4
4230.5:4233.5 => 15.5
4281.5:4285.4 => 16.4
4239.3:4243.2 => 16.7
